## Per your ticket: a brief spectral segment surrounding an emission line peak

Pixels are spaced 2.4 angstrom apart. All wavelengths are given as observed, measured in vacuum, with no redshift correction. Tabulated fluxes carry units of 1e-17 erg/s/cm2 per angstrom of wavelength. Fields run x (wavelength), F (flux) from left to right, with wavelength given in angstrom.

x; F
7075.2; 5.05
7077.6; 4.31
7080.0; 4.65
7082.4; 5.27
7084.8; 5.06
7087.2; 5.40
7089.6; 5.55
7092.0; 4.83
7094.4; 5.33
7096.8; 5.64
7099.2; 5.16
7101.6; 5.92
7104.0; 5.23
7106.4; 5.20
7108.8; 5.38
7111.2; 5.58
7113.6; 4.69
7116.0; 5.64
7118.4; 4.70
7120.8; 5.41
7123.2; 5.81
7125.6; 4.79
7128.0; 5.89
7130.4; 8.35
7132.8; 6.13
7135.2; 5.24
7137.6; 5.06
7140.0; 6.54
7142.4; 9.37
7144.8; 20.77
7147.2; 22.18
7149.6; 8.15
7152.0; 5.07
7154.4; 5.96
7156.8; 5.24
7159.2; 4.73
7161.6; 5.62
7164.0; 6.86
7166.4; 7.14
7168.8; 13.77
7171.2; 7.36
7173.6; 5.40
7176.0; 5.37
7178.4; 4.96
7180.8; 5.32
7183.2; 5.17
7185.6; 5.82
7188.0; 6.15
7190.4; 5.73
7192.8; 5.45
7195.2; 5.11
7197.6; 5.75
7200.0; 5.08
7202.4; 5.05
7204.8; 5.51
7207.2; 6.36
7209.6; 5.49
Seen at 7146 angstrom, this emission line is H-alpha 6563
